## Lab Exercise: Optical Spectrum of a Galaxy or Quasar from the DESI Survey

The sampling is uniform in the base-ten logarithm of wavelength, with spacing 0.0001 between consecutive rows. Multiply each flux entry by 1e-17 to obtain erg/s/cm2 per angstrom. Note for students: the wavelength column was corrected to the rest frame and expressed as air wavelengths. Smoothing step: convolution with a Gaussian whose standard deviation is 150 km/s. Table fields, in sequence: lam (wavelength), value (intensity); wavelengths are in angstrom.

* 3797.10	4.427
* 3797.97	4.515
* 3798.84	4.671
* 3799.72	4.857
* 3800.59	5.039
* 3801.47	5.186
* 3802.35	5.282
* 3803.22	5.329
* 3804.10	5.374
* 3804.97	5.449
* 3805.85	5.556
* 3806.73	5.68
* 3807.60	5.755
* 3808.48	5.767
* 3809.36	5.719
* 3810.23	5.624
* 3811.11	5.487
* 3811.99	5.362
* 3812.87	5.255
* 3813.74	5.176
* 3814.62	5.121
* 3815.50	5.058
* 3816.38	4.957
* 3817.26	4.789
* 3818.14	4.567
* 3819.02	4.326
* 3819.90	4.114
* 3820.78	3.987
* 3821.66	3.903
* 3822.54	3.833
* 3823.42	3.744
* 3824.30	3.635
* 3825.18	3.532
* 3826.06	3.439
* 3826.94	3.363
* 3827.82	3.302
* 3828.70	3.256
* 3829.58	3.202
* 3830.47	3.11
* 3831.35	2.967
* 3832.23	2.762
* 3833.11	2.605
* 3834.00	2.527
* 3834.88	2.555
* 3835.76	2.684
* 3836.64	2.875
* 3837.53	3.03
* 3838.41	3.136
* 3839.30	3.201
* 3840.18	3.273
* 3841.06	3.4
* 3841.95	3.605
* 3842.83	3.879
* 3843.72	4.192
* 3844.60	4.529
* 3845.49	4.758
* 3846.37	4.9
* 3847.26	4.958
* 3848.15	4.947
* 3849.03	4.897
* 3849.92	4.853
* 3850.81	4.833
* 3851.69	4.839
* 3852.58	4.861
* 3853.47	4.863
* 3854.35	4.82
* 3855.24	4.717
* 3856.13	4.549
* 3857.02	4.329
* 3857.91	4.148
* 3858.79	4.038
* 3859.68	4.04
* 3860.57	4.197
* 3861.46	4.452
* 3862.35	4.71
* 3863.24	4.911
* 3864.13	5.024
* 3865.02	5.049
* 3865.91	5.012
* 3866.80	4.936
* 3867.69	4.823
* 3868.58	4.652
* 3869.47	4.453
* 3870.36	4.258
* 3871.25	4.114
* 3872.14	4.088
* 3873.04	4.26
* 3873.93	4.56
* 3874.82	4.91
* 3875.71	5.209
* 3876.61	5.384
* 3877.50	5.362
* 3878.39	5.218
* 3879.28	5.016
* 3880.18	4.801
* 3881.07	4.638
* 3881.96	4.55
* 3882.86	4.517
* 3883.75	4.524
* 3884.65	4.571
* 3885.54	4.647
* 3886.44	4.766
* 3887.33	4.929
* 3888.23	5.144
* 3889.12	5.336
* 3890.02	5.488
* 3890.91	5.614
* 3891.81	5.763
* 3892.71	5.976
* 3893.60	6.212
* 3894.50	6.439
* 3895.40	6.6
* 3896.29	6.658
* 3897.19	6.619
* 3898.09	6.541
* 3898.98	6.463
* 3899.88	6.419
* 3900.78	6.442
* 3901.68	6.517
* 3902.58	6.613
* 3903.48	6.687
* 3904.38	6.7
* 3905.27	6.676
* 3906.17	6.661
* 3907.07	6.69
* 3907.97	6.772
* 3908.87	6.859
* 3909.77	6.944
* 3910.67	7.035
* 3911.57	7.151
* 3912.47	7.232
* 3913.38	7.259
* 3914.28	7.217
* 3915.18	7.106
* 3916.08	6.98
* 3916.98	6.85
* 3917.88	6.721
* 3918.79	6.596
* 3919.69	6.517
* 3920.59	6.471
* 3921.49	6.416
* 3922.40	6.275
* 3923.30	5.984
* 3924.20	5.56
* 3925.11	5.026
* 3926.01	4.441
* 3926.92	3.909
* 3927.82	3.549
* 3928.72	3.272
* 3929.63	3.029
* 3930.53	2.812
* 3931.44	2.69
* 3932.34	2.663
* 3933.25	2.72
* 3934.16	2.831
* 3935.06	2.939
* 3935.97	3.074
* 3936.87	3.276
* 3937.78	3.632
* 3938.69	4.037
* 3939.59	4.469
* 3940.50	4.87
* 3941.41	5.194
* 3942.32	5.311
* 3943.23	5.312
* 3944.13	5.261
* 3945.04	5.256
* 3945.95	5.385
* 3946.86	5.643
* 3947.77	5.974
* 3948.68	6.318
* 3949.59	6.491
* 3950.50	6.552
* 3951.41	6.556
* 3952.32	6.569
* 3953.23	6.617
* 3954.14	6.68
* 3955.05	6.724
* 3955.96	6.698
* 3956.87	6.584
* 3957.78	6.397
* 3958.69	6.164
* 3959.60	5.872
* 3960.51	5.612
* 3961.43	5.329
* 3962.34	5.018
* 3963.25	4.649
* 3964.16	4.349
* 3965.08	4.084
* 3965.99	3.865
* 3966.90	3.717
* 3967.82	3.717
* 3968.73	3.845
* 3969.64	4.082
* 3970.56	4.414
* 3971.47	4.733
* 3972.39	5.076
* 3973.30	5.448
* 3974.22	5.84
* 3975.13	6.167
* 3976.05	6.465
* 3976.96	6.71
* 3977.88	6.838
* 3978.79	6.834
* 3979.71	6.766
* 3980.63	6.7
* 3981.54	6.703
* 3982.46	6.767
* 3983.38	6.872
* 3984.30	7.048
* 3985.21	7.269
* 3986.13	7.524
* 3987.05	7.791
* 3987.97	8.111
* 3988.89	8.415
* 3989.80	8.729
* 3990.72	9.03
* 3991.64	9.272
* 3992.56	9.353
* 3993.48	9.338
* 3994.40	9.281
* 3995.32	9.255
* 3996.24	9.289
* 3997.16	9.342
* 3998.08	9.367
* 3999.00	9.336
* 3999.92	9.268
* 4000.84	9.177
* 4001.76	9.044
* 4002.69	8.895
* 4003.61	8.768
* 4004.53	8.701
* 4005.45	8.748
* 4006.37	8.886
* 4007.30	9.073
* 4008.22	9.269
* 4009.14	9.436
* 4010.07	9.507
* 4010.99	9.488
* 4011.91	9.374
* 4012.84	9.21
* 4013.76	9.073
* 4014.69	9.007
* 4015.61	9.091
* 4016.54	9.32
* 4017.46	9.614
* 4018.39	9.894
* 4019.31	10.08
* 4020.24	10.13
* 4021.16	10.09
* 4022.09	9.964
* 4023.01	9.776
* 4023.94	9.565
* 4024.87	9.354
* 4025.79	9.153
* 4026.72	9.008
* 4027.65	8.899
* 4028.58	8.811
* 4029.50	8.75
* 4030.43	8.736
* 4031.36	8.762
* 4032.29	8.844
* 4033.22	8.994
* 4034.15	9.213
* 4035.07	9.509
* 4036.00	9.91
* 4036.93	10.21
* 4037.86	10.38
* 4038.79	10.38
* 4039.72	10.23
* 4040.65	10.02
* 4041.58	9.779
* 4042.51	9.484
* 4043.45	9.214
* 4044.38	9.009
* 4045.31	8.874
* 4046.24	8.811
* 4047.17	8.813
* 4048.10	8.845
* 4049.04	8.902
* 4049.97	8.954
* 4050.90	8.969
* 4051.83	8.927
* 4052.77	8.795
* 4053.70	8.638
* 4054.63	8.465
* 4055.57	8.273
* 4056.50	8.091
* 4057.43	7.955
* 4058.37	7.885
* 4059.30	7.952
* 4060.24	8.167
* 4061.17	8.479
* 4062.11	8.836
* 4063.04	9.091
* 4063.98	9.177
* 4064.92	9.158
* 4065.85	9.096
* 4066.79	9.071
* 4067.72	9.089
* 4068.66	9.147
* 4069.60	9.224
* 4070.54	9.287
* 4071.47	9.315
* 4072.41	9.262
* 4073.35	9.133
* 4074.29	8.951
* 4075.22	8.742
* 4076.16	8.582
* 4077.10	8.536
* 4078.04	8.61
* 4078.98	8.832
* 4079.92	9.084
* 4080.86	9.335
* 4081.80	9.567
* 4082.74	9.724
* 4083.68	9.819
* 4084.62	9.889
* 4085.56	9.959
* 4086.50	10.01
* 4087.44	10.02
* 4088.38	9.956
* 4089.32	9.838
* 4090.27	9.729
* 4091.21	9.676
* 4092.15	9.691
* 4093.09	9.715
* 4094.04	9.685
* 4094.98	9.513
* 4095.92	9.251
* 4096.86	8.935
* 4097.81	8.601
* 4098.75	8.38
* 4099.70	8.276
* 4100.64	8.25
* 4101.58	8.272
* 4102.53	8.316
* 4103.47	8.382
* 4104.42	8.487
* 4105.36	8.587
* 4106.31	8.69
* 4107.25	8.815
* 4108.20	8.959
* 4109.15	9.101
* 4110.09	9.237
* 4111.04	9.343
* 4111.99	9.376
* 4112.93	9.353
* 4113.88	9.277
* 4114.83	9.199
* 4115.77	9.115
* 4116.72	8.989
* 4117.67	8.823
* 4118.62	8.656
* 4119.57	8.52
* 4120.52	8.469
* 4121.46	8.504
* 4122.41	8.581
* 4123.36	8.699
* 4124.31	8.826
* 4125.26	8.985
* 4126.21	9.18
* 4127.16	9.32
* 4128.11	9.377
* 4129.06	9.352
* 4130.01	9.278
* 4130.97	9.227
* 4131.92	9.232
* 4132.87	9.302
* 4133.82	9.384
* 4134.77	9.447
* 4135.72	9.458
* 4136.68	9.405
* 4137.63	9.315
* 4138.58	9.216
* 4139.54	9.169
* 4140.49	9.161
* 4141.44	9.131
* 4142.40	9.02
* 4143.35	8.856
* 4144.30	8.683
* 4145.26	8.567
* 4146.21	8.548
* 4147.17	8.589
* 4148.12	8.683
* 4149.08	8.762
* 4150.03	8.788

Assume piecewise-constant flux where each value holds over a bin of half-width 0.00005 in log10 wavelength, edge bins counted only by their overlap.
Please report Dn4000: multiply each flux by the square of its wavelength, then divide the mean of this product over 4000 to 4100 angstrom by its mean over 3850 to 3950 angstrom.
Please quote 1.89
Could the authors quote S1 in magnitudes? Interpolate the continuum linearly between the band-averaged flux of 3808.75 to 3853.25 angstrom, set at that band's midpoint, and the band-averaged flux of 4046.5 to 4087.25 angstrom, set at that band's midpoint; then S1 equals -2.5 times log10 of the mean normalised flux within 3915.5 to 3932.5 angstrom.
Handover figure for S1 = 0.170 mag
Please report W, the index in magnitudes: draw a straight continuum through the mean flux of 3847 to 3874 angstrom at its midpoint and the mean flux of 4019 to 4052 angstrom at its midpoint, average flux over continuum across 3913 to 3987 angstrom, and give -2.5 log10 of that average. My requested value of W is 0.279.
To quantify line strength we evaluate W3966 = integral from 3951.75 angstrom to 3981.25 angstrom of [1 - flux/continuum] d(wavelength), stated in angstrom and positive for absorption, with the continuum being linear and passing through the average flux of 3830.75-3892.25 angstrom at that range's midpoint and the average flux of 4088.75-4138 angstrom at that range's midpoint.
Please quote 3.5 angstrom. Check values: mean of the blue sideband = 4.41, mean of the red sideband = 9.05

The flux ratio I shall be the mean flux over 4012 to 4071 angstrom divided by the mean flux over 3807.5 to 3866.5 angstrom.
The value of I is 2.2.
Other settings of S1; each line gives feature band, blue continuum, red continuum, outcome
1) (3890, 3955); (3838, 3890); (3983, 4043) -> 0.11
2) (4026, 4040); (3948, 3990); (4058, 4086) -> -0.18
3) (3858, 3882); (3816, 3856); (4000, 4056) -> 0.03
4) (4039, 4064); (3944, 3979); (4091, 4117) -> -0.15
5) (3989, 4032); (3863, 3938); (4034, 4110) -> -0.19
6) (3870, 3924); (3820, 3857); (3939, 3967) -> -0.24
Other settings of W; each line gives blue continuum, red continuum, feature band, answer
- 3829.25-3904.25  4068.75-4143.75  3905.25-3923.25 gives -0.21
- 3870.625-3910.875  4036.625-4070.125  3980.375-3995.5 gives -0.06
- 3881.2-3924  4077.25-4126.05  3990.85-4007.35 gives -0.20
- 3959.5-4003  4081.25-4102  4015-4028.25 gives -0.22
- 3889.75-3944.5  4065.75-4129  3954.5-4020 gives -0.07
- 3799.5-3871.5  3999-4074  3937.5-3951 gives 0.29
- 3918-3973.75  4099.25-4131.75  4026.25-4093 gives -0.21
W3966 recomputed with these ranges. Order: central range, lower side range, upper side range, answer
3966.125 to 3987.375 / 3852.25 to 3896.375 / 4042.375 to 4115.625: 3.21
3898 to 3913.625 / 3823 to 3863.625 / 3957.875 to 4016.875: -3.86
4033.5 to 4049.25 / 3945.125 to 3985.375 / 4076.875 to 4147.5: -4.19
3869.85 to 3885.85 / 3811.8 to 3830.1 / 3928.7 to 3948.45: -2.16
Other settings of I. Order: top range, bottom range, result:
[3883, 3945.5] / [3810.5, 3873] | 1.32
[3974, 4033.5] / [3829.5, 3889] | 2.00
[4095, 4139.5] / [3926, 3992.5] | 1.63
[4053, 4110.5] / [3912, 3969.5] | 1.73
